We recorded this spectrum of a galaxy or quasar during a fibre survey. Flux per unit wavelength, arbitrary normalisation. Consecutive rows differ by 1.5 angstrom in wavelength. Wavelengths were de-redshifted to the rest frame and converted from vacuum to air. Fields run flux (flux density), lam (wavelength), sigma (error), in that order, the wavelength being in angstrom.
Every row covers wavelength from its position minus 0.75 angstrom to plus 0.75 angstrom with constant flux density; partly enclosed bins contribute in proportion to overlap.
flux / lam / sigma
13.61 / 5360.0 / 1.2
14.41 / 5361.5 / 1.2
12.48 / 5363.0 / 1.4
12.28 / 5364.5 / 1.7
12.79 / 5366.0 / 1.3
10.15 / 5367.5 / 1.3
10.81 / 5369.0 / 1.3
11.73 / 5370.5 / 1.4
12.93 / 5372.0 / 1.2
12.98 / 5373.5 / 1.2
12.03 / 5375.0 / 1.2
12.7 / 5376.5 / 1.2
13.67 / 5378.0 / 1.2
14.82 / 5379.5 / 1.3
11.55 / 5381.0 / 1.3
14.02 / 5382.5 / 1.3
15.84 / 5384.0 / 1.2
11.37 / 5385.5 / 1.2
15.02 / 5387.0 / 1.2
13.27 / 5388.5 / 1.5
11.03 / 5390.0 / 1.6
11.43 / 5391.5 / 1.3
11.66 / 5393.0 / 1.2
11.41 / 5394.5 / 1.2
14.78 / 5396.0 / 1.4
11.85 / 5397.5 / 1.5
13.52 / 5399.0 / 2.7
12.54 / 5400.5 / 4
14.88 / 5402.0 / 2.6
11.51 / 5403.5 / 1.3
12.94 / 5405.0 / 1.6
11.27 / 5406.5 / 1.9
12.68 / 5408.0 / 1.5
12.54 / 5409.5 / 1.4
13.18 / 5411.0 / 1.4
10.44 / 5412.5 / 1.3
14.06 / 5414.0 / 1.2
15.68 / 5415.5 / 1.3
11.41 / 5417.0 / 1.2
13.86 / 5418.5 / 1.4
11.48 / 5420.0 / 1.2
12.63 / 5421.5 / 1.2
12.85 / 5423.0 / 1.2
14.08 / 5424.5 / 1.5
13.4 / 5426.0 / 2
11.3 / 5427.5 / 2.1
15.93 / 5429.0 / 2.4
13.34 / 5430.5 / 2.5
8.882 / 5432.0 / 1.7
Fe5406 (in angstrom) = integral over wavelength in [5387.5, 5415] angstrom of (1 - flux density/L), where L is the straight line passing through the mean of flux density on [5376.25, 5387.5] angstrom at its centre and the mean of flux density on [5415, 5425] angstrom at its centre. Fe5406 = 1.6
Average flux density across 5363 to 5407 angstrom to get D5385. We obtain 12.7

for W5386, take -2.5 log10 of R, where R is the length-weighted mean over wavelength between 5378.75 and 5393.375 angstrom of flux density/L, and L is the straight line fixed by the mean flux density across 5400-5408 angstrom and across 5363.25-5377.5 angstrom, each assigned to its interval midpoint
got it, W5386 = -0.06 mag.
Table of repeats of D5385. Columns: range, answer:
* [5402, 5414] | 12.4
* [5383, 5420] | 12.8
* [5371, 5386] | 13.2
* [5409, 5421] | 12.8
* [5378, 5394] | 13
